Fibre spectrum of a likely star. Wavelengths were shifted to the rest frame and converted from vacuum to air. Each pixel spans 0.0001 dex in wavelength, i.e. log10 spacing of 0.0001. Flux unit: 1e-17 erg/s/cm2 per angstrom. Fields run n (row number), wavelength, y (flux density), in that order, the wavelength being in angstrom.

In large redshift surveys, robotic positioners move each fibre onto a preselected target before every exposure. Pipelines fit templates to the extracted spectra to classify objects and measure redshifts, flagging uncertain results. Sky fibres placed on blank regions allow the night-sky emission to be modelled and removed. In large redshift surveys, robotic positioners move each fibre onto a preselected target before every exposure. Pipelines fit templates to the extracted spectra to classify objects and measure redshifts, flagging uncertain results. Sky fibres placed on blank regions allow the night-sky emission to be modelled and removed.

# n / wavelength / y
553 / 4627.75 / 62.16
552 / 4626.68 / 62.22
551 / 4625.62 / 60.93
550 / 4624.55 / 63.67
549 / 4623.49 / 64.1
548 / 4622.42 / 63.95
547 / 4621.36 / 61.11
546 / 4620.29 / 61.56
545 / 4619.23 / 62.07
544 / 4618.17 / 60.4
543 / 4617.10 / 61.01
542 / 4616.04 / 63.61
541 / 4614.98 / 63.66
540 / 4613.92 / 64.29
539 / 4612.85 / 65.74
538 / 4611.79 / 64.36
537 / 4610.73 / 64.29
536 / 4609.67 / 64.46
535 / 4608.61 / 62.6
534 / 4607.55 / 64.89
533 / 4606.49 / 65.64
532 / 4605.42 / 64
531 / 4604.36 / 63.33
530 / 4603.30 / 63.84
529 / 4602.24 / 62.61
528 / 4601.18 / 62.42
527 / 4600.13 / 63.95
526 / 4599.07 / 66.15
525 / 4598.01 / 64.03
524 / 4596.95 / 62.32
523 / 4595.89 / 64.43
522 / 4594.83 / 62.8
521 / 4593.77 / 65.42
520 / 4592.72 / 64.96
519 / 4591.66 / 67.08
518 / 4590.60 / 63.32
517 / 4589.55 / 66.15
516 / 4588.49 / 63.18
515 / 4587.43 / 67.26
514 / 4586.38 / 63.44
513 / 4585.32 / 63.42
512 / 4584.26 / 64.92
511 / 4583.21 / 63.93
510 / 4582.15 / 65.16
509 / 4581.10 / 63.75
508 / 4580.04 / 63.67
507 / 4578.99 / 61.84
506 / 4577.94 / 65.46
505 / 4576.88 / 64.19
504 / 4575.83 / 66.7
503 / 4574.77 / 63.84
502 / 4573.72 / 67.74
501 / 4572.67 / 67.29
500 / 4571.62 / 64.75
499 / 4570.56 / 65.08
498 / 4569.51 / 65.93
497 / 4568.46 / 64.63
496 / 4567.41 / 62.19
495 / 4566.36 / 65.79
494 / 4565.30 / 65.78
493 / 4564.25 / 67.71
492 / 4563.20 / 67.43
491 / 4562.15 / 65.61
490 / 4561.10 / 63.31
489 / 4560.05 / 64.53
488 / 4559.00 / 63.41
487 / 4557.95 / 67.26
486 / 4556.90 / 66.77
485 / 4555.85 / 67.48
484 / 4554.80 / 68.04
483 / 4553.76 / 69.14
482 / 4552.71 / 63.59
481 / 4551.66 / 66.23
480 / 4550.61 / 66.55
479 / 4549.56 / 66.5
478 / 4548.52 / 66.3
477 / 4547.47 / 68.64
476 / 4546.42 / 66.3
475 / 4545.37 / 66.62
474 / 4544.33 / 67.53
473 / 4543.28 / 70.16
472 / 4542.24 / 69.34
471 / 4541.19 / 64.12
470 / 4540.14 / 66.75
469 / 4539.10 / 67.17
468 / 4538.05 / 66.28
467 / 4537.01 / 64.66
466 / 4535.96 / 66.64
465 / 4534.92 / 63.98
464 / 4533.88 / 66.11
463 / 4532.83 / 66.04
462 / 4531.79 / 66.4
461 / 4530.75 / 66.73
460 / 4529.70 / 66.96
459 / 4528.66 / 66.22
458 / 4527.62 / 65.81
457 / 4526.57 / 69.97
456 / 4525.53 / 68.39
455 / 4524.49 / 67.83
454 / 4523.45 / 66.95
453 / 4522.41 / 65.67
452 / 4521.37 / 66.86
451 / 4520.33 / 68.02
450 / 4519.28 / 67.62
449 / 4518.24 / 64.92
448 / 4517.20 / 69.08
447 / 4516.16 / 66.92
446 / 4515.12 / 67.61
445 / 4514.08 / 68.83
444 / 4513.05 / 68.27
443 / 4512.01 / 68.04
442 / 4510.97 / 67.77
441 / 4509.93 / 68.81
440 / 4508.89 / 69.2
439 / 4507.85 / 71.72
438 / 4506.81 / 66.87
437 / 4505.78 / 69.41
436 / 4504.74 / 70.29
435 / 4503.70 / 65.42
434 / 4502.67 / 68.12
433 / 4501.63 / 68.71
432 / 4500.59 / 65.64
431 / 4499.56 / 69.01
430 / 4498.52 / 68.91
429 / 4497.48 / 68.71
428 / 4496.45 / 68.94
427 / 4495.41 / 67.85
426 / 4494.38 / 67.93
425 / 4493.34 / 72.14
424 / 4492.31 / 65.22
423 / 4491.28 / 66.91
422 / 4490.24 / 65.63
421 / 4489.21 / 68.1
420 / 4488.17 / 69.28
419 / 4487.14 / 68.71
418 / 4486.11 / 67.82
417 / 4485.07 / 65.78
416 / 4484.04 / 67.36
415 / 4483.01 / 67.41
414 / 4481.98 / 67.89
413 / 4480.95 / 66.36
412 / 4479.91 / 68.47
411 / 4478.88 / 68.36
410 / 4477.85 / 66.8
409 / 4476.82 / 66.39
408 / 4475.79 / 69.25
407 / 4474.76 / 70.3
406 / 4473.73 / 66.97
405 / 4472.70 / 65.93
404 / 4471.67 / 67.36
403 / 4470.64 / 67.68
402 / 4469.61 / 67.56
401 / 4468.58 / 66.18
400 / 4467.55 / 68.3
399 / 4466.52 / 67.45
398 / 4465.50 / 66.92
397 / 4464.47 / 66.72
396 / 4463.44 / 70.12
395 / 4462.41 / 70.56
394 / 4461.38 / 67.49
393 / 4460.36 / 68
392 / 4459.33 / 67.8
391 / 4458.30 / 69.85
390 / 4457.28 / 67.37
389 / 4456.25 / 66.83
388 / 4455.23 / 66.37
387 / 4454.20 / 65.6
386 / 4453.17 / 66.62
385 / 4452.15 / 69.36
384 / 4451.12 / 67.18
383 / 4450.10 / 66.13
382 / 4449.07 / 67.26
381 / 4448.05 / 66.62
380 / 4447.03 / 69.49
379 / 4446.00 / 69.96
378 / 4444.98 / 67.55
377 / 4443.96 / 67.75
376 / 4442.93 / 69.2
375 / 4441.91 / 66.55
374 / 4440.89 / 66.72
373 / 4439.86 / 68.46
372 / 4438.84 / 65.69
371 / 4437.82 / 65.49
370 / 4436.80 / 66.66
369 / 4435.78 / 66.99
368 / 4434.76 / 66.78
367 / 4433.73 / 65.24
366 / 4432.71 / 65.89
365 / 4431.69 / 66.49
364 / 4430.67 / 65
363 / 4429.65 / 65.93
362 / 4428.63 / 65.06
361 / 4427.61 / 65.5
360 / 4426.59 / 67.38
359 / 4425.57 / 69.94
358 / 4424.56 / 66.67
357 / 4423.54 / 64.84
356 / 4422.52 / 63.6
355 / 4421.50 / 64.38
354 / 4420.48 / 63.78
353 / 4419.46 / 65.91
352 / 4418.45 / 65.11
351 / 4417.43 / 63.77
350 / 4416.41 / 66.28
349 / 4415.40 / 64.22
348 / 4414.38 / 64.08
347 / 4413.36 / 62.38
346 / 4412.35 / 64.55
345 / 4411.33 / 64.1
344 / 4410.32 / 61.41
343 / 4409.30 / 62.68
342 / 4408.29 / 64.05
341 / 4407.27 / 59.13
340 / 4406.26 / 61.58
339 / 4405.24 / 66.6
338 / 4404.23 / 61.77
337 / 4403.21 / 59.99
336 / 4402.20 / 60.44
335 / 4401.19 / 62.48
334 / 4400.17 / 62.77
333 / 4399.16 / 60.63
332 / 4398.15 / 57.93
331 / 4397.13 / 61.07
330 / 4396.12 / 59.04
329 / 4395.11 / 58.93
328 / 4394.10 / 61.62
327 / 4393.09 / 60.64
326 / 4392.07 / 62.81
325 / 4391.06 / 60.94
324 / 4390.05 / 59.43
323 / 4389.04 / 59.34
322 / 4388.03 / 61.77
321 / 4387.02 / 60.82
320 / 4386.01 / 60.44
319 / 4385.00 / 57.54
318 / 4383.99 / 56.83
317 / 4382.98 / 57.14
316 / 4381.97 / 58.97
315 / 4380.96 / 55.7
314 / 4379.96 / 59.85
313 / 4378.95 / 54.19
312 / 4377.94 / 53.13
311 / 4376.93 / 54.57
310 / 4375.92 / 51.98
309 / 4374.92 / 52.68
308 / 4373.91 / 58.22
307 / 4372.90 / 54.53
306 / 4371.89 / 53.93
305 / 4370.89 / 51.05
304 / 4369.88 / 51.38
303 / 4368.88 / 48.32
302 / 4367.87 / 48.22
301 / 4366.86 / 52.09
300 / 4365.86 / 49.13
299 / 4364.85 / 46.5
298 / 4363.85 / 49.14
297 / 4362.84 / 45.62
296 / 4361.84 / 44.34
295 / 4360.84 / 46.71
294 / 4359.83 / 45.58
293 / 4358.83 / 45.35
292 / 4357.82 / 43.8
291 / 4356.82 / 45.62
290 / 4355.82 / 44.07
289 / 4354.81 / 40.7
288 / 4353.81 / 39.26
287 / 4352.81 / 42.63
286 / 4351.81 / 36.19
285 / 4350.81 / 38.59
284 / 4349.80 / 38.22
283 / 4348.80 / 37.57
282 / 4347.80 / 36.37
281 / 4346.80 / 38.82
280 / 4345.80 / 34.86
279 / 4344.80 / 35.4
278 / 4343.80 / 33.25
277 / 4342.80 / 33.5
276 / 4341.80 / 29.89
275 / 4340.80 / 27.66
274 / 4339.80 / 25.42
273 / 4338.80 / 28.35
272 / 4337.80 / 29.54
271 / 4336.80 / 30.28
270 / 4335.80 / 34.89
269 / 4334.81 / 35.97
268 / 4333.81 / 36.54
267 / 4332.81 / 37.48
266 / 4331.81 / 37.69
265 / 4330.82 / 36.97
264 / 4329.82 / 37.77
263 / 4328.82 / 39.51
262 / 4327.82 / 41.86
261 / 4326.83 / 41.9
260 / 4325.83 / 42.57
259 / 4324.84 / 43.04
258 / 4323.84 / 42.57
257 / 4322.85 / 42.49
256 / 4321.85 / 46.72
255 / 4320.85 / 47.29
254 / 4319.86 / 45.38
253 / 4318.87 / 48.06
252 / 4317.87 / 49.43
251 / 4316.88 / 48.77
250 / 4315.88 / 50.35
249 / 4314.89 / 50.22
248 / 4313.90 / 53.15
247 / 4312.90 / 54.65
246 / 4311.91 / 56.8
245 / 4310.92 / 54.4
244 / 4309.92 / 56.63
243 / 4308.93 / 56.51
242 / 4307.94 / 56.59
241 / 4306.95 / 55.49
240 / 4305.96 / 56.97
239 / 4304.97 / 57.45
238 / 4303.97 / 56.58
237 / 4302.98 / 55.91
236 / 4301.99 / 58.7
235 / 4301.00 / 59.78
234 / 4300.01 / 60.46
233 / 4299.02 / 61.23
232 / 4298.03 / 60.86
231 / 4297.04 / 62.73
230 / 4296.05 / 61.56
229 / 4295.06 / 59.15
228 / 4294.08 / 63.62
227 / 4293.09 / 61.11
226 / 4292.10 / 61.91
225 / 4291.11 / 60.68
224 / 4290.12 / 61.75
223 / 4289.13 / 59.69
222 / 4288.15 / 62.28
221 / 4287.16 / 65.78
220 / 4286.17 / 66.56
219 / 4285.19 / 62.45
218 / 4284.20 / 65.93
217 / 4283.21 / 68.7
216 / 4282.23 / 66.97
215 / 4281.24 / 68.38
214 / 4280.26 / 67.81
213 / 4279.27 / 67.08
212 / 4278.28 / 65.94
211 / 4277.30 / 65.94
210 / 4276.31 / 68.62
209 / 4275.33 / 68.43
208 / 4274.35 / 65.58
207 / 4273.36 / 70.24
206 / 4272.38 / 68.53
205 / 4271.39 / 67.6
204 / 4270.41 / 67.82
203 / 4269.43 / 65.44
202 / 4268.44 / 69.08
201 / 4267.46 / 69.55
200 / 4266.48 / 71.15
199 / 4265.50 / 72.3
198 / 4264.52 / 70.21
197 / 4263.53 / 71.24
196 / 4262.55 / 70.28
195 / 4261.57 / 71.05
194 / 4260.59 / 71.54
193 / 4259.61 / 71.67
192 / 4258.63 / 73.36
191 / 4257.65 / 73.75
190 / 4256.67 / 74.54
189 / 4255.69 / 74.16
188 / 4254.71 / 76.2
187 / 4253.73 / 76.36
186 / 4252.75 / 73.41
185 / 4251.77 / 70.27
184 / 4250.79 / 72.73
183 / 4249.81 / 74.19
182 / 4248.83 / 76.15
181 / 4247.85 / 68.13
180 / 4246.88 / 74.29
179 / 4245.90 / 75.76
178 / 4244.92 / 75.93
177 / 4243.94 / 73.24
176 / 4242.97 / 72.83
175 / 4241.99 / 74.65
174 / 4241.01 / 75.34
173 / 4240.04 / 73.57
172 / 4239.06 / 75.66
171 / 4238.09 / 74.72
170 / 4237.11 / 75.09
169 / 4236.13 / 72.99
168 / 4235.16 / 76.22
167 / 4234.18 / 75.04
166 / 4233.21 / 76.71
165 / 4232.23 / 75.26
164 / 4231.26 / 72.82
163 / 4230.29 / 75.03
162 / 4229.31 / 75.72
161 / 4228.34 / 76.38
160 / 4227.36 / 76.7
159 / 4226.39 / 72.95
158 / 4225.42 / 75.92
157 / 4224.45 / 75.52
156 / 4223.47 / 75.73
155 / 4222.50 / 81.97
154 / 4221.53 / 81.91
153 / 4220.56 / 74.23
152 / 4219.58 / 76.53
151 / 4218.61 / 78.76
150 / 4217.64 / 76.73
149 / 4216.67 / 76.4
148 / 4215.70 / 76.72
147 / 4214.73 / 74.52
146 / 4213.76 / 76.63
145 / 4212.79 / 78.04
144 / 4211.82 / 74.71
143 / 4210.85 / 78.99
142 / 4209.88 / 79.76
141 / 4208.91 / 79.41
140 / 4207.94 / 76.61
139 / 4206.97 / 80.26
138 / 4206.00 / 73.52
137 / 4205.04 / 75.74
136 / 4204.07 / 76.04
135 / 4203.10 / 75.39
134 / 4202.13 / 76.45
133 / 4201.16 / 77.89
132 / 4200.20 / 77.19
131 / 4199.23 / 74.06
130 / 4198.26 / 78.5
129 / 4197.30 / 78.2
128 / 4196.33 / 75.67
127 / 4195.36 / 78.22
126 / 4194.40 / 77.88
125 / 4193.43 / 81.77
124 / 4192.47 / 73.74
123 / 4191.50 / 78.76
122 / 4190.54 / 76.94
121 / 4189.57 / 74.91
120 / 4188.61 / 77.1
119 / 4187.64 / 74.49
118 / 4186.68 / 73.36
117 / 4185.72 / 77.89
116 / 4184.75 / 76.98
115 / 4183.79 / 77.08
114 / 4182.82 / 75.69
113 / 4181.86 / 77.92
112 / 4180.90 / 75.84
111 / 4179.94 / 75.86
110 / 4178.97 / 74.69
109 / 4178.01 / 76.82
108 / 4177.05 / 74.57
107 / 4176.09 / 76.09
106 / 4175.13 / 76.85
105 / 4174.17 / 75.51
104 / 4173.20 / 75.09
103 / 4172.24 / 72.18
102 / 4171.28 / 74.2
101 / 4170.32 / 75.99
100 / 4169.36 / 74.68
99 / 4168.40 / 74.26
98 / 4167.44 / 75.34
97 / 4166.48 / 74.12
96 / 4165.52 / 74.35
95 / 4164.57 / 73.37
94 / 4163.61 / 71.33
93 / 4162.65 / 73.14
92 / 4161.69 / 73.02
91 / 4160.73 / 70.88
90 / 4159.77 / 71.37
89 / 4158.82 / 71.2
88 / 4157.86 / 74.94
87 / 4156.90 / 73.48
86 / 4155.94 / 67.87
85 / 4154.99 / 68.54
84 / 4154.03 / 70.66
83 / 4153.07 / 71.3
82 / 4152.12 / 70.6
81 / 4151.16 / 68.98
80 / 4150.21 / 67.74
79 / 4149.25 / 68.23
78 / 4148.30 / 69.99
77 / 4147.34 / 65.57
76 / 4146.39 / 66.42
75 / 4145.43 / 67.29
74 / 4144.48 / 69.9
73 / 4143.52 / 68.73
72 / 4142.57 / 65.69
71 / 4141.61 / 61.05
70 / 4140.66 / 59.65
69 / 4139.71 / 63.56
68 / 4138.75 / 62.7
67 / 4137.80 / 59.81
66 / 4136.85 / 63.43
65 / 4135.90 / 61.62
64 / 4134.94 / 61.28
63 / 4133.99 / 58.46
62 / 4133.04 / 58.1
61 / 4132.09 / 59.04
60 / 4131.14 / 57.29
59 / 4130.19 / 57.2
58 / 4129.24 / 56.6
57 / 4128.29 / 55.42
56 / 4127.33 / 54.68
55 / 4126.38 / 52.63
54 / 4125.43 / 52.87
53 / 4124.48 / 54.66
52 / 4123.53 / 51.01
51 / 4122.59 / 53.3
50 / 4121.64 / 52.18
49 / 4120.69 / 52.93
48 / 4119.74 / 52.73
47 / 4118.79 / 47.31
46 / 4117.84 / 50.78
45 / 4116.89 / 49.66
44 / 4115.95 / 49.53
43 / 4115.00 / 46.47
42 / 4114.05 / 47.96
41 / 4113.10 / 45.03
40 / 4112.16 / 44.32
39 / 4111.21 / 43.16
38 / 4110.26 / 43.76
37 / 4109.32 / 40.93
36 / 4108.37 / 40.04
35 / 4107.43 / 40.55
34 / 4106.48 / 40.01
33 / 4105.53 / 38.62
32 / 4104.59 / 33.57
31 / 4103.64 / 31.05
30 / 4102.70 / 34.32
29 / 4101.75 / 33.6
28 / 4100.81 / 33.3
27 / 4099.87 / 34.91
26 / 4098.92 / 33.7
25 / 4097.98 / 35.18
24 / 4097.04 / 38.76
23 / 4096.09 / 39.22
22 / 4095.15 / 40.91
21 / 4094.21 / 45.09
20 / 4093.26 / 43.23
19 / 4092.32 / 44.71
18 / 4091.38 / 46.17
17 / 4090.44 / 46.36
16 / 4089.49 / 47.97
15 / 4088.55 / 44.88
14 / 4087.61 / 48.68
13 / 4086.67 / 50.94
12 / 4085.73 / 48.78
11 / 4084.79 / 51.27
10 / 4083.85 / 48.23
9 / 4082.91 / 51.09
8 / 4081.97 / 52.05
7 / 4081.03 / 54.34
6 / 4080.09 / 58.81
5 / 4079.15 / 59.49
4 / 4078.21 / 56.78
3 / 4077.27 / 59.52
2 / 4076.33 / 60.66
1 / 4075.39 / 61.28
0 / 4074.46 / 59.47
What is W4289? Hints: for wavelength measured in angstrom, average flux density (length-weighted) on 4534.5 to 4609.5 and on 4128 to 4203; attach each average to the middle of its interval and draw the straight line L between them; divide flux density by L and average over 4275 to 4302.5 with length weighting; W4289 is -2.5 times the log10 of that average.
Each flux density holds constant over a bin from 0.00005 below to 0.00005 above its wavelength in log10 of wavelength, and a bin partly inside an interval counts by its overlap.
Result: 0.09 mag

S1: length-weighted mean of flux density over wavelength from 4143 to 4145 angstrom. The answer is 69.3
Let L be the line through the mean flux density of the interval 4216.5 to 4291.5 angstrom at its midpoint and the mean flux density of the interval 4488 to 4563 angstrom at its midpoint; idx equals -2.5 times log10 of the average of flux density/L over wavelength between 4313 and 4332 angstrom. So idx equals 0.49 mag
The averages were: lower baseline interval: 71.8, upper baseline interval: 67.2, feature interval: 44.8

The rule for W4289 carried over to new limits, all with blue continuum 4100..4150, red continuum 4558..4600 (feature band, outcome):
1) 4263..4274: -0.22 mag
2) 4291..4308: -0.04 mag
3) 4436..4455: -0.10 mag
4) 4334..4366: 0.46 mag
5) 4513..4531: -0.07 mag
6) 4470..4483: -0.09 mag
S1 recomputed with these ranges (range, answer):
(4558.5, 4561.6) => 63.8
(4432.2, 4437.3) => 66.2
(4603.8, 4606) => 63.4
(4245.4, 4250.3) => 73.7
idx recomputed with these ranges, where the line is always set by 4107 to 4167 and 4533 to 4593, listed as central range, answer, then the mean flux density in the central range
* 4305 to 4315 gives 0.13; 55.5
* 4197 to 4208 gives -0.25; 76.7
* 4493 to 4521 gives -0.05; 68.3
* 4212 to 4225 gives -0.25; 77.1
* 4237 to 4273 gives -0.17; 72.4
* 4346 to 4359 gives 0.49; 40.3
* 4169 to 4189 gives -0.24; 75.6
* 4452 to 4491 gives -0.05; 67.6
